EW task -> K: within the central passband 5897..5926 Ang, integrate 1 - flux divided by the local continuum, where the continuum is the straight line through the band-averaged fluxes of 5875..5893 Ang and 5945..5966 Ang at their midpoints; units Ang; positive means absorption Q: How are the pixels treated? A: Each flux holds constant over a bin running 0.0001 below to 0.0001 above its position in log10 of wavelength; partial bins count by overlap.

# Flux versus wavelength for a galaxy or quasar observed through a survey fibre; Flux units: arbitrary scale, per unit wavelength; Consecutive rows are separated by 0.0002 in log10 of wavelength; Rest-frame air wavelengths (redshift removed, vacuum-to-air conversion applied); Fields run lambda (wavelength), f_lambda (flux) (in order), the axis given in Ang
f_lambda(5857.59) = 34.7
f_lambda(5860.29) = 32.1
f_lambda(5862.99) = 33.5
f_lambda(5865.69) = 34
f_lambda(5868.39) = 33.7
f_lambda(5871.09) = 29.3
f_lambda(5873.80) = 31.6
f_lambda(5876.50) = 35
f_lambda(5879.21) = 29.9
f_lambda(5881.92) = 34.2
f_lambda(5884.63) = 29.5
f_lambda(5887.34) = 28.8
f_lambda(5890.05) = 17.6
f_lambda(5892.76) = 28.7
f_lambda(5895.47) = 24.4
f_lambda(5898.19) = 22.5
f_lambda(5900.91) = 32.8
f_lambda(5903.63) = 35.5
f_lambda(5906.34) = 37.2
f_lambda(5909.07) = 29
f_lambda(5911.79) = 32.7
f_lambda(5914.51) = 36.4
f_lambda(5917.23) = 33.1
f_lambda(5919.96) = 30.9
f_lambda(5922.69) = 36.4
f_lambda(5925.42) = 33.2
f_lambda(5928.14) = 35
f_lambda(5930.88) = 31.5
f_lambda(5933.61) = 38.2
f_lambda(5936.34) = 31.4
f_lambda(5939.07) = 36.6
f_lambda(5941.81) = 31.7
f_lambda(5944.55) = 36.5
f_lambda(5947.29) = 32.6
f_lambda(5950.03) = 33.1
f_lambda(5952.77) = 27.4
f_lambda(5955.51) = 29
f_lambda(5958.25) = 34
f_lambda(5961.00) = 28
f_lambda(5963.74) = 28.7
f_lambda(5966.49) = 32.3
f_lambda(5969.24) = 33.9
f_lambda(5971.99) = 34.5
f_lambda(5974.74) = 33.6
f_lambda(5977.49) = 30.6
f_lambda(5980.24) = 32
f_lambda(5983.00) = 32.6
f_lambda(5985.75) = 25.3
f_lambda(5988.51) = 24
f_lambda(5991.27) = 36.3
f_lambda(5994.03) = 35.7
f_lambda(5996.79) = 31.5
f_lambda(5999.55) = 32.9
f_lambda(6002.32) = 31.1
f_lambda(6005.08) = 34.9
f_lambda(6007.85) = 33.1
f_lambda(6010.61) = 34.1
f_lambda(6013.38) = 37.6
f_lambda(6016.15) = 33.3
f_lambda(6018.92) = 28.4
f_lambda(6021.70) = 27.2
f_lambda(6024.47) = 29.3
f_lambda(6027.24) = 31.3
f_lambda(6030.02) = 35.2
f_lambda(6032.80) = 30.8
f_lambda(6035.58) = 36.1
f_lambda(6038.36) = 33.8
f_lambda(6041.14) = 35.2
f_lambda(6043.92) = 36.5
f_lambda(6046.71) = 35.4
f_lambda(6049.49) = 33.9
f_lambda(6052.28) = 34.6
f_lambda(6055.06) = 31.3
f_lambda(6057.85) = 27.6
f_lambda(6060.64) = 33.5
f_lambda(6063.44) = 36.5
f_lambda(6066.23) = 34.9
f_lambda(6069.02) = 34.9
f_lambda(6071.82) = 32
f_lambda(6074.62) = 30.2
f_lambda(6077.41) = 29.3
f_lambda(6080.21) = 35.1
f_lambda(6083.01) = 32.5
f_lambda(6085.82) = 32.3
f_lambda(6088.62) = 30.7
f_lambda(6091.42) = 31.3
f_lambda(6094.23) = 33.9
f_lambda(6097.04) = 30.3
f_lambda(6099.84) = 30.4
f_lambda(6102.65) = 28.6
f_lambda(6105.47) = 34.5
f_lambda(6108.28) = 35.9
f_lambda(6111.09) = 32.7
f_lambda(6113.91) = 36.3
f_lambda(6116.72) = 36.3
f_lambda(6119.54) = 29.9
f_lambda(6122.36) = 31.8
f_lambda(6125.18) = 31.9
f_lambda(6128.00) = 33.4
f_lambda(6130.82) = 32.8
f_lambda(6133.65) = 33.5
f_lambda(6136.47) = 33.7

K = -2.90 Ang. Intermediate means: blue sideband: 29.2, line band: 32.7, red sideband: 30.7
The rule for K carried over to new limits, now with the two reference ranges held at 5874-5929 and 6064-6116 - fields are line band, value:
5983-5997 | 0.5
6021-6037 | 0.2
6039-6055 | -1.2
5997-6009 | -0.3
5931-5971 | -1.1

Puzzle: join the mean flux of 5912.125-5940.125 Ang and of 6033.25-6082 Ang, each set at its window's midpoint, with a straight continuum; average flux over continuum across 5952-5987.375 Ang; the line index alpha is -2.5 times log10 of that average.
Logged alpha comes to 0.102 mag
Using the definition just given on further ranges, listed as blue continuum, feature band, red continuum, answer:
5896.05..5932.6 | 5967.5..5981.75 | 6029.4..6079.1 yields 0.00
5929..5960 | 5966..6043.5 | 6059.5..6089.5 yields 0.02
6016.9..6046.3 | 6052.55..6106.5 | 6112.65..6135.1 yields 0.02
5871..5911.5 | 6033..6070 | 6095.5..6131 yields -0.07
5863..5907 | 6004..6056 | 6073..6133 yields -0.05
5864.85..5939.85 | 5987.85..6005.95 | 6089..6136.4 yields -0.01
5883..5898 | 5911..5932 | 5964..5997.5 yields -0.21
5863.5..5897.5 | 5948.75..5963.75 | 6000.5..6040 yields 0.04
